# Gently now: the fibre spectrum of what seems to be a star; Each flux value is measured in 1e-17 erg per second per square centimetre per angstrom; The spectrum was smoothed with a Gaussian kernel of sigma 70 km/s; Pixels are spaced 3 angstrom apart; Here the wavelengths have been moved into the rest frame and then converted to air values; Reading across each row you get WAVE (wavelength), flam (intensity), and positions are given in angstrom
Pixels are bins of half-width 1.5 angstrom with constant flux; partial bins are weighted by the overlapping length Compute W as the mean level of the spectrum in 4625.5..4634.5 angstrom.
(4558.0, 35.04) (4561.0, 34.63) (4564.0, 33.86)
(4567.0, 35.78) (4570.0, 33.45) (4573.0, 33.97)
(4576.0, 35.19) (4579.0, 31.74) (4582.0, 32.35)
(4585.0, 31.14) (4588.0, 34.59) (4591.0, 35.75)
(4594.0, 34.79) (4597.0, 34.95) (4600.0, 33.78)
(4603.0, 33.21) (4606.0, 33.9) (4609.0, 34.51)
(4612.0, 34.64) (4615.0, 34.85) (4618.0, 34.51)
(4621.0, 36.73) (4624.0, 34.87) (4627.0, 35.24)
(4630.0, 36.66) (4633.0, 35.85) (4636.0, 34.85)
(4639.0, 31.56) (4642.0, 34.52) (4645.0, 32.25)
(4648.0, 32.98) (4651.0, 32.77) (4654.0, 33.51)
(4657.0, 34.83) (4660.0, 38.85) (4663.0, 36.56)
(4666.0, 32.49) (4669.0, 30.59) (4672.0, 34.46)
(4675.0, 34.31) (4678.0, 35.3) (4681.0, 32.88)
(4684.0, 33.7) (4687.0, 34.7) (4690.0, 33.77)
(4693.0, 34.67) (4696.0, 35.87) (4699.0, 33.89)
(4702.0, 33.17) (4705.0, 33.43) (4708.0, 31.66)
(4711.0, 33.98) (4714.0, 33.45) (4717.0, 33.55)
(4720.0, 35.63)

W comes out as 35.9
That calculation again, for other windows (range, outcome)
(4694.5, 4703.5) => 34.3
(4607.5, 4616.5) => 34.7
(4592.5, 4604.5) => 34.2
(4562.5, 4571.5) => 34.4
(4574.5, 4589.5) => 33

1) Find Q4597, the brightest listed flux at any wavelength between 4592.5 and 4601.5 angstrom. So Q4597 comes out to 34.95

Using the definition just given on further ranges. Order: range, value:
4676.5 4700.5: 35.87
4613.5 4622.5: 36.73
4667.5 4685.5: 35.3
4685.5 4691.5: 34.7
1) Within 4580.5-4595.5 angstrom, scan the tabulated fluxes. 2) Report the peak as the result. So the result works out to 35.75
